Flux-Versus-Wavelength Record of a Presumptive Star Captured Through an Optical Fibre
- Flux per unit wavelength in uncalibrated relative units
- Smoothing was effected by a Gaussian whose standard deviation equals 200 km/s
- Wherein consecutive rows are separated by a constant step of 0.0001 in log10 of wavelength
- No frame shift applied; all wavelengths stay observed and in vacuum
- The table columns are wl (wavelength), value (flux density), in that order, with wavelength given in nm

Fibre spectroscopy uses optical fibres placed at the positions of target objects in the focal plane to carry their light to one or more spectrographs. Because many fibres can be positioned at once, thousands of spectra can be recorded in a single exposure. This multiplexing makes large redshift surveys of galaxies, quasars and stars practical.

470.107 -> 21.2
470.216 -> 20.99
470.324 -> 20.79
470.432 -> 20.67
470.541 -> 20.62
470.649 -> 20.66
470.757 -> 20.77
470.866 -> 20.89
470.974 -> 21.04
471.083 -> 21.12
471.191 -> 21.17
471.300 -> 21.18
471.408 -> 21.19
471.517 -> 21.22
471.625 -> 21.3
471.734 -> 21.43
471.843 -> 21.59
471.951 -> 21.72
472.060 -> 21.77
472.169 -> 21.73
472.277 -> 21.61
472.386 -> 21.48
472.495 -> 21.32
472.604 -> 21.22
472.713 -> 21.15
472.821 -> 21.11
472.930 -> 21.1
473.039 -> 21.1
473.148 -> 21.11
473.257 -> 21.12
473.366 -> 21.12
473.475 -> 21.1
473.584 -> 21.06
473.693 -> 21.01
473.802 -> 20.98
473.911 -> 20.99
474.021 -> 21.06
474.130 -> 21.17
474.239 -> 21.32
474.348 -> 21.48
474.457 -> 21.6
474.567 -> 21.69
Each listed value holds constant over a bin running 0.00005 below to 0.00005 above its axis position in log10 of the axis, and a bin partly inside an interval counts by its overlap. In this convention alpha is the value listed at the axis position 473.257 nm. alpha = 21.12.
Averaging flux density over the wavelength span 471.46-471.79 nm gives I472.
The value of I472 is 21.3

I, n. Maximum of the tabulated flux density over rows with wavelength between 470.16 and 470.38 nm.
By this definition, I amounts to 20.99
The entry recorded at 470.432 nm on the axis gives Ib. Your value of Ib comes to 20.67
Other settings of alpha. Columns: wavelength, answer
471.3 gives 21.18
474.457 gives 21.6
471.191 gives 21.17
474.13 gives 21.17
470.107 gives 21.2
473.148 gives 21.11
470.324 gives 20.79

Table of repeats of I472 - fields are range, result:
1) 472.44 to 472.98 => 21.2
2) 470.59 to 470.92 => 20.8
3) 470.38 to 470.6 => 20.6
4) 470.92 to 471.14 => 21.1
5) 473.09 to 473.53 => 21.1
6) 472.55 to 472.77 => 21.3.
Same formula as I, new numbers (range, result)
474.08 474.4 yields 21.48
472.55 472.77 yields 21.22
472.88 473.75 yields 21.12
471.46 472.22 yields 21.77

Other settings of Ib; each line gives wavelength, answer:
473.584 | 21.06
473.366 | 21.12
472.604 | 21.22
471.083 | 21.12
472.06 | 21.77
